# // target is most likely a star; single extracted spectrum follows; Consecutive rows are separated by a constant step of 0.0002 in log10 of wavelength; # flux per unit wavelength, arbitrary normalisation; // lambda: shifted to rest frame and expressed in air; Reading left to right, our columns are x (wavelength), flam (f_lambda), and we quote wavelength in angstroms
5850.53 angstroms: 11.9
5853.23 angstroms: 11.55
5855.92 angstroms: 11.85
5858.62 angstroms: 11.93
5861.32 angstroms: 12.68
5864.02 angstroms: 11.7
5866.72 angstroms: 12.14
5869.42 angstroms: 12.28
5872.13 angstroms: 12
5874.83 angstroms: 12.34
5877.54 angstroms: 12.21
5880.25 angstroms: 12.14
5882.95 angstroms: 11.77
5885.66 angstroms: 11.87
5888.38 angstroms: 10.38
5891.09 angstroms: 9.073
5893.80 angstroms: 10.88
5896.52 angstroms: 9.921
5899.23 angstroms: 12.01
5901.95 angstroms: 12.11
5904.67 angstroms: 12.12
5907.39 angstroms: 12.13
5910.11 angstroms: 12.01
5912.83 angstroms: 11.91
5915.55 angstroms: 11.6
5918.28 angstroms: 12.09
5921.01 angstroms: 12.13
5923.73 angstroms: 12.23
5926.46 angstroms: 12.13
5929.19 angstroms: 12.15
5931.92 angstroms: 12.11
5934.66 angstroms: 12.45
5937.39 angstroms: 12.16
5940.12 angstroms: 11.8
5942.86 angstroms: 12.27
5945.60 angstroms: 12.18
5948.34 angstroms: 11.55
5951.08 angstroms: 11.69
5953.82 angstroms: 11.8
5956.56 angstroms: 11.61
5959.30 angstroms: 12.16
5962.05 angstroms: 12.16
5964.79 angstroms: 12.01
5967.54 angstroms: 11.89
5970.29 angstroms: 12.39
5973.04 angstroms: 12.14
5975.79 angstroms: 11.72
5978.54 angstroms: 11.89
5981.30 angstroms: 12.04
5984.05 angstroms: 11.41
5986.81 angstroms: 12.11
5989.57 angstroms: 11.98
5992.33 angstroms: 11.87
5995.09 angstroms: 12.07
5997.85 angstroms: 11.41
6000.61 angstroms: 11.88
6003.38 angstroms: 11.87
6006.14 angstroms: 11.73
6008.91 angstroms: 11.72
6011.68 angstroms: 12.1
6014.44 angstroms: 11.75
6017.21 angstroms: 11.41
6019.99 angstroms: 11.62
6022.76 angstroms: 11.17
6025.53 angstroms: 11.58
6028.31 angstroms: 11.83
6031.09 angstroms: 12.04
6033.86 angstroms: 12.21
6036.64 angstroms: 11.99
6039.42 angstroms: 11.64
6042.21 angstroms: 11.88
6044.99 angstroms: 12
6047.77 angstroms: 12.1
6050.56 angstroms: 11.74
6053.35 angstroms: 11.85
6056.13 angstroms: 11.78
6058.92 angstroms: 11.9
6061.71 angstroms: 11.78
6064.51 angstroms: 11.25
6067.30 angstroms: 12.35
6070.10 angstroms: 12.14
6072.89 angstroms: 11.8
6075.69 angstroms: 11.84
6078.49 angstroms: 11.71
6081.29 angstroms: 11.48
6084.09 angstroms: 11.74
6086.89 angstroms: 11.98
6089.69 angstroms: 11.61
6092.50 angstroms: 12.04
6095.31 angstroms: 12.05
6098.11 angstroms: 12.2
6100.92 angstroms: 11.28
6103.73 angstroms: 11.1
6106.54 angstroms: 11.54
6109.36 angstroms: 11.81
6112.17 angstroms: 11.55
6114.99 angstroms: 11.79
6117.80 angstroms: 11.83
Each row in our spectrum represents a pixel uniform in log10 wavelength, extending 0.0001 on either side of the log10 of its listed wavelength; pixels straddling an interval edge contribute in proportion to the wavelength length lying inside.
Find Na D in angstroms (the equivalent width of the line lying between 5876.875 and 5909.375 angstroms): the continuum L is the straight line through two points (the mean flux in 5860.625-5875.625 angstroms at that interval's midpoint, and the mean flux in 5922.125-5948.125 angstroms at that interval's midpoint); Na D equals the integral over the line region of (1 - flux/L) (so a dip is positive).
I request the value 2.1 angstroms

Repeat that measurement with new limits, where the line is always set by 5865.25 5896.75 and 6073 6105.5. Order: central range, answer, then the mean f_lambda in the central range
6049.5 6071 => -0.27 angstroms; 11.8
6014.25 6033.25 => 0.01 angstroms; 11.6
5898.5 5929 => -1.42 angstroms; 12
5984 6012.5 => -0.56 angstroms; 11.8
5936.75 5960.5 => -0.72 angstroms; 11.9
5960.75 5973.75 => -0.61 angstroms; 12.1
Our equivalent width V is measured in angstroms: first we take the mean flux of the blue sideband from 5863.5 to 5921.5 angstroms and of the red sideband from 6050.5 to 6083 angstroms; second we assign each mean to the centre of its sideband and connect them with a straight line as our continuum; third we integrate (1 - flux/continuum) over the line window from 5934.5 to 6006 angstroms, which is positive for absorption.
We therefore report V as -1.24 angstroms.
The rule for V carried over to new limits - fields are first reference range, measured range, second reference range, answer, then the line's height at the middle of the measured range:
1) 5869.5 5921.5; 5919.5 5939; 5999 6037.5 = -0.9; 11.7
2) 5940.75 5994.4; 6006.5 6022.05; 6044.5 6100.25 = 0.3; 11.9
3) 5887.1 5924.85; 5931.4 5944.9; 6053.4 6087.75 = -0.7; 11.5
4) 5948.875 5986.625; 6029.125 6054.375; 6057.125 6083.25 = -0.2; 11.8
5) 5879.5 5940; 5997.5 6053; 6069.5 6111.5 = -0.3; 11.7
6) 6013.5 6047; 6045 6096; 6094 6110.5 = -0.6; 11.7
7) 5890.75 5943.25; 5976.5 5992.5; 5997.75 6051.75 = -0.1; 11.8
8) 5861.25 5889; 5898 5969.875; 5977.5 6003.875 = -0.7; 11.9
